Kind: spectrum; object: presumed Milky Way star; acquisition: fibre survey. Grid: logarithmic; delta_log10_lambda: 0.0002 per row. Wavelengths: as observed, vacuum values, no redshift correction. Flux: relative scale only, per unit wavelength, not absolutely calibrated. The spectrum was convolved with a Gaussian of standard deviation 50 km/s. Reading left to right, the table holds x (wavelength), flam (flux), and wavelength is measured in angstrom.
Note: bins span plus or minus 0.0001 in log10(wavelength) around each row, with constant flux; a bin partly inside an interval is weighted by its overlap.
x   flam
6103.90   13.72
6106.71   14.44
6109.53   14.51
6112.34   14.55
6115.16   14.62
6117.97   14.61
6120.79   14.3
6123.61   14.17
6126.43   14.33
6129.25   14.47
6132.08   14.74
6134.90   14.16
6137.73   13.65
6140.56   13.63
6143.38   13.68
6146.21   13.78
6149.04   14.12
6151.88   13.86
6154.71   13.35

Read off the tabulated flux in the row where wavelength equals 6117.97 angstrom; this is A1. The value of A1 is 14.61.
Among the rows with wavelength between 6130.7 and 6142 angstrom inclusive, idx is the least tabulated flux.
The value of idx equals 13.63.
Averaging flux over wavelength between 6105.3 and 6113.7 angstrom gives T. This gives 14.5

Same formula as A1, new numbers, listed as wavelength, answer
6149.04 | 14.12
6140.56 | 13.63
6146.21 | 13.78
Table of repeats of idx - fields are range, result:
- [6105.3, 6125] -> 14.17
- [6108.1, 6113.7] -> 14.51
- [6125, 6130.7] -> 14.33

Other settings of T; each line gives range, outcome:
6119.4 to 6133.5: 14.4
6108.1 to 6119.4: 14.6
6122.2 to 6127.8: 14.3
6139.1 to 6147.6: 13.7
